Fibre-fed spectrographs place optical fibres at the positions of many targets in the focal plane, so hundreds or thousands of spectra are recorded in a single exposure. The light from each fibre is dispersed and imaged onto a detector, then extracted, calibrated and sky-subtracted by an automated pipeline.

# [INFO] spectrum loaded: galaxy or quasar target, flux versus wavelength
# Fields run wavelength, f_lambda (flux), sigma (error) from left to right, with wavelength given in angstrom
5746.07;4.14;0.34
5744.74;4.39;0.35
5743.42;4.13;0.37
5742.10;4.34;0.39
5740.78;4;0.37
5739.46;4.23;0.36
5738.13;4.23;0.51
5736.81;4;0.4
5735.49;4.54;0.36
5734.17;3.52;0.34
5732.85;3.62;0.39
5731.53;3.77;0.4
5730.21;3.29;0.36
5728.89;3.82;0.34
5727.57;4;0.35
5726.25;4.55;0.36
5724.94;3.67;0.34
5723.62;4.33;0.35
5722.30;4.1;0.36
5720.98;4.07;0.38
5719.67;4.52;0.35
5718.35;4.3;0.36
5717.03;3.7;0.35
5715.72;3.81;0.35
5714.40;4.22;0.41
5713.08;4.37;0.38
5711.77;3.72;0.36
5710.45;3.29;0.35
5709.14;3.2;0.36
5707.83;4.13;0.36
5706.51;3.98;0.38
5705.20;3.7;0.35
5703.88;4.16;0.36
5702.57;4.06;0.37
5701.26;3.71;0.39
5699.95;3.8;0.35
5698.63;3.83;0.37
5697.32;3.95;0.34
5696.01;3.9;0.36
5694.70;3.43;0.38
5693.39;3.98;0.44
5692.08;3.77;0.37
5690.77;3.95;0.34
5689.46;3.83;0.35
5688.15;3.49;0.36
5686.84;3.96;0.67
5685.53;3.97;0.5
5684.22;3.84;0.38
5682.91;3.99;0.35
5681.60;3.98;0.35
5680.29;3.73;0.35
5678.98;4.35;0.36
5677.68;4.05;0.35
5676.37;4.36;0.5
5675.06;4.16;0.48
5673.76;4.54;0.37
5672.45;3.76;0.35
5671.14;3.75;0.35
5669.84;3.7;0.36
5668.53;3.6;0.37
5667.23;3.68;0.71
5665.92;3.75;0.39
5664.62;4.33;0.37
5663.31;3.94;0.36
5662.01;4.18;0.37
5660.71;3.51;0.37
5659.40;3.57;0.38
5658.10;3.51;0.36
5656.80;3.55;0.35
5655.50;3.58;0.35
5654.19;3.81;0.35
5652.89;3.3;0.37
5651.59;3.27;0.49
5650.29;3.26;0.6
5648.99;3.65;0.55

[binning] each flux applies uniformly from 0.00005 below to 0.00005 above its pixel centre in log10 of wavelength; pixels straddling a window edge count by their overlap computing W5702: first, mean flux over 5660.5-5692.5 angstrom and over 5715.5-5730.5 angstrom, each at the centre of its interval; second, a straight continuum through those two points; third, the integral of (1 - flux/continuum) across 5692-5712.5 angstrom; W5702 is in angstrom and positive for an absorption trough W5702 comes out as 1.0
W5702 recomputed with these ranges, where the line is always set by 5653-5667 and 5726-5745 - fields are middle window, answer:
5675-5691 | -0.58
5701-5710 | 0.15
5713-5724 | -0.53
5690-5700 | 0.11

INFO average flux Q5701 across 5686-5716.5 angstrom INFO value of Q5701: 3.84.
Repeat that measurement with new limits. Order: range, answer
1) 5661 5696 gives 3.92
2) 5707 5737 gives 3.94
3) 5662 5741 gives 3.93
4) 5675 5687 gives 4.03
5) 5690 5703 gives 3.84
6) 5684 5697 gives 3.82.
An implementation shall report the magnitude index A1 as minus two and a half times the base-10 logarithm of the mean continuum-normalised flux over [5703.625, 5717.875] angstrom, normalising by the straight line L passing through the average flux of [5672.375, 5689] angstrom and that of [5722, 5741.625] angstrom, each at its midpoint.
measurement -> 0.04 mag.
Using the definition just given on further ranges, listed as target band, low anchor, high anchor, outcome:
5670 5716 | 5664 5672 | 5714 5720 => 0.01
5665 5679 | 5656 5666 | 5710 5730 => -0.04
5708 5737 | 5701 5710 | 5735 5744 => 0.03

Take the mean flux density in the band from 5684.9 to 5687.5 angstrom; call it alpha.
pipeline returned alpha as 3.96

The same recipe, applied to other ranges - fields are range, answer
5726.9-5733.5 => 3.7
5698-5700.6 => 3.8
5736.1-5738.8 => 4.11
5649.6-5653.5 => 3.28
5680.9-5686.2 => 3.94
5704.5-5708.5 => 3.93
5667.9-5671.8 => 3.68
